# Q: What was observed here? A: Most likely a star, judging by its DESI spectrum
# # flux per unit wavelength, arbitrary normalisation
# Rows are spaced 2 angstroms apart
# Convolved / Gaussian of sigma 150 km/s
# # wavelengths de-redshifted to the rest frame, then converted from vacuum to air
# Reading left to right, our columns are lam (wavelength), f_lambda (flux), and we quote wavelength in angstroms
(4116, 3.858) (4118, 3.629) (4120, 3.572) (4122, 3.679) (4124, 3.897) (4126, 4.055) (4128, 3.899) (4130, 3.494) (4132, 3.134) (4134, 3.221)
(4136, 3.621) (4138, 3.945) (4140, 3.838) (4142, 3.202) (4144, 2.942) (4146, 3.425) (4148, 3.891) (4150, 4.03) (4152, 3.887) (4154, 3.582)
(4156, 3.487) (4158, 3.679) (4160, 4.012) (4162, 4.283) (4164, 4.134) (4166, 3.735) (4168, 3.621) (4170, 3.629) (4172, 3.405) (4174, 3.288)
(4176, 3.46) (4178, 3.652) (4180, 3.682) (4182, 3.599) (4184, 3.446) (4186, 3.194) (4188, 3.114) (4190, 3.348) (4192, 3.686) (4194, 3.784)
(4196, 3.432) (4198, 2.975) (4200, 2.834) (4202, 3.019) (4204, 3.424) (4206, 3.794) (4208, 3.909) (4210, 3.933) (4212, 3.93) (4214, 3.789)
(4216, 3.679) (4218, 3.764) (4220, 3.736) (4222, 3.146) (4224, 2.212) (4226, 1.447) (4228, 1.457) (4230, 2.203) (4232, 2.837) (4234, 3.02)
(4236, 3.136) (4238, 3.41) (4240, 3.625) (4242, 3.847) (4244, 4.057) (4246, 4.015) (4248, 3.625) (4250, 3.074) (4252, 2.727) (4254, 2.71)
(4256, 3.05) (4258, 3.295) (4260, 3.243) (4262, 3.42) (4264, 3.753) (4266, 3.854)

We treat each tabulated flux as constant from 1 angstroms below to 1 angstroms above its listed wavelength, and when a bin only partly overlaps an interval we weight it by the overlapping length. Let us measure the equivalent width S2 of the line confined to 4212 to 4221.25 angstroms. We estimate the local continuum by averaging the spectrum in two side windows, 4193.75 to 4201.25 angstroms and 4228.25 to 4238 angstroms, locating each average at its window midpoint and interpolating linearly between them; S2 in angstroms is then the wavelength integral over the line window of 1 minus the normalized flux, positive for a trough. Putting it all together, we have -2.5 angstroms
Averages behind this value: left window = 3.2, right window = 2.76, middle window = 3.75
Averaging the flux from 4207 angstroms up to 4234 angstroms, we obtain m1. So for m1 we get 3.08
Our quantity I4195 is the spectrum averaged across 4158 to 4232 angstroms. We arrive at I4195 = 3.38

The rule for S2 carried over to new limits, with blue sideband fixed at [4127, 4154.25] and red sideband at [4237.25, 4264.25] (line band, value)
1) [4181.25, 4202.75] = 1.2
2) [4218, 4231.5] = 3.8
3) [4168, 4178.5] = 0.1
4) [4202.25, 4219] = -1.3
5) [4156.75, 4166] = -1.1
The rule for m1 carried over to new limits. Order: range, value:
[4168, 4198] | 3.47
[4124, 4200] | 3.58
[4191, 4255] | 3.26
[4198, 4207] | 3.24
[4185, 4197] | 3.43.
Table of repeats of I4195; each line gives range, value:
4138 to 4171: 3.72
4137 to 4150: 3.58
